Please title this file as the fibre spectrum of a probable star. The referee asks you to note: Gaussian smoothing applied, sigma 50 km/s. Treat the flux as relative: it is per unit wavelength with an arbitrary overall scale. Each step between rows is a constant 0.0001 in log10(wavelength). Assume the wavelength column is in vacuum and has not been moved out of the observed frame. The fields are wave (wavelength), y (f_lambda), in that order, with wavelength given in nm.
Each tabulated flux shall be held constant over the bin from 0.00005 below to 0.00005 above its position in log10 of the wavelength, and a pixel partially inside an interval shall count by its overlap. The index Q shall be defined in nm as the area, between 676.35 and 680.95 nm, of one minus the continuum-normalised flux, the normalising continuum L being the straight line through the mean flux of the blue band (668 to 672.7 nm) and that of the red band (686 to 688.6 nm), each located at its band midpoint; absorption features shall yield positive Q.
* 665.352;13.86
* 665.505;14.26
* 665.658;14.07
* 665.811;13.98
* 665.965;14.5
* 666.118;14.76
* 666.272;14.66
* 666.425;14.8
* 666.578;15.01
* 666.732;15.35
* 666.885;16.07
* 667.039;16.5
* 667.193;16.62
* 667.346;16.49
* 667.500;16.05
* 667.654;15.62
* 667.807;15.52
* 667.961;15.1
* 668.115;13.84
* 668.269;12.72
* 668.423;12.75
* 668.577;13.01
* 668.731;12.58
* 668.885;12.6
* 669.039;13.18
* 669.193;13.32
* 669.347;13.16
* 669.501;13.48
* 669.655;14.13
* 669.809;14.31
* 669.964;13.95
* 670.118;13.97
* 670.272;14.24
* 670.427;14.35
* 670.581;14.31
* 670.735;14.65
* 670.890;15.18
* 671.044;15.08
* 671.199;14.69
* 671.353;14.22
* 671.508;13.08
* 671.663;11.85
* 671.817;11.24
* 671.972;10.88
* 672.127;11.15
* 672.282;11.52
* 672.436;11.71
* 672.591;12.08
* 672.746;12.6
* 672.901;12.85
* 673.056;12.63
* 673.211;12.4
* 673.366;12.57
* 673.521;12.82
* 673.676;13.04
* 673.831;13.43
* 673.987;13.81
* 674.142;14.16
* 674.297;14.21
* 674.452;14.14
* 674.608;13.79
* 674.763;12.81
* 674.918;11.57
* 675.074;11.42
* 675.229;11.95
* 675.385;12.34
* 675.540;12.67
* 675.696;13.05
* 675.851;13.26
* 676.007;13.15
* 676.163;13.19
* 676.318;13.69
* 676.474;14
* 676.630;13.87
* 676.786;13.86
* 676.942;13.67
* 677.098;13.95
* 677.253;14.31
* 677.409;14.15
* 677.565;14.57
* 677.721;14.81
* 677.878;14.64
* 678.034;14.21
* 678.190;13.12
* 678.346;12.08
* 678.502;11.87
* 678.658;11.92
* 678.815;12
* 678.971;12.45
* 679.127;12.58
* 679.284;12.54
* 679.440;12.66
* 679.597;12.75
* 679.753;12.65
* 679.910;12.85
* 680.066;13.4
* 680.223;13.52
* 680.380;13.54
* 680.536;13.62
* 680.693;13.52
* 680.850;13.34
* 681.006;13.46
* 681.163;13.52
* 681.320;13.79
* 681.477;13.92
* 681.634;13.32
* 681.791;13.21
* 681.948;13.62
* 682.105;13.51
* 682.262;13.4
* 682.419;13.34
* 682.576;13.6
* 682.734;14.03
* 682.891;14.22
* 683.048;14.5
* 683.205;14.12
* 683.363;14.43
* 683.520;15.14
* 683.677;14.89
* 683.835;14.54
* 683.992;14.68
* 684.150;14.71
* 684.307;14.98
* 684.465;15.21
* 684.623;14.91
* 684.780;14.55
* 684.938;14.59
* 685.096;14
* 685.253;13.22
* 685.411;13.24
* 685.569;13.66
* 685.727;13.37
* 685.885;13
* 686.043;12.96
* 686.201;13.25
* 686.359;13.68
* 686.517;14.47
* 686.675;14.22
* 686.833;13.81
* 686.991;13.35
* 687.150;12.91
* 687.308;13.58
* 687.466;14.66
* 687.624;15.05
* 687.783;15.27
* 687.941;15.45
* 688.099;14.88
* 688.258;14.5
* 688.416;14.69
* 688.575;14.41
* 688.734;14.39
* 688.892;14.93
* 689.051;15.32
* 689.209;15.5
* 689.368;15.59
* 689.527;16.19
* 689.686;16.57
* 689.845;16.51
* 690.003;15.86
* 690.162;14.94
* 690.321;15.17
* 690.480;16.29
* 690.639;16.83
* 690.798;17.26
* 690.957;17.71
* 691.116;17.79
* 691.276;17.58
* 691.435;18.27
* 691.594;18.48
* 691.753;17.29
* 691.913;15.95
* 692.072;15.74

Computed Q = 0.128 nm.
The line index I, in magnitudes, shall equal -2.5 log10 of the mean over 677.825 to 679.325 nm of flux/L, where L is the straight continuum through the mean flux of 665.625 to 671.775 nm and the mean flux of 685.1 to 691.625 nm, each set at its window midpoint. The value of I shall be 0.16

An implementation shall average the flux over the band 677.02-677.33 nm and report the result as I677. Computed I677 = 14.2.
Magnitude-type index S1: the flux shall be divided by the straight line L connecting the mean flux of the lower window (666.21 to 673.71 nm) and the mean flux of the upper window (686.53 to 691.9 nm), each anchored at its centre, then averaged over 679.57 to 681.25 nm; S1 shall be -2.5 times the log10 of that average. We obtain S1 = 0.11 mag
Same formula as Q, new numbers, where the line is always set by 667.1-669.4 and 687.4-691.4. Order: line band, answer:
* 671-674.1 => 0.39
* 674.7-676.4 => 0.24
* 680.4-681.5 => 0.11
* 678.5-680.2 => 0.28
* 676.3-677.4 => 0.07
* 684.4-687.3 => 0.32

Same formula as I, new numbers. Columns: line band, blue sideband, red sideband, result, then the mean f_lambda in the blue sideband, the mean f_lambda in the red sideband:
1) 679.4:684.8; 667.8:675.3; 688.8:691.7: 0.090 mag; 13.2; 16.5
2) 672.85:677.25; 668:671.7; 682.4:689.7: 0.061 mag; 13.7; 14.4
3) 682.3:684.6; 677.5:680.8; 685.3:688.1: -0.069 mag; 13.1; 13.9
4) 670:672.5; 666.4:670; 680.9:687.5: 0.083 mag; 14.4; 13.9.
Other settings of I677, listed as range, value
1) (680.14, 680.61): 13.6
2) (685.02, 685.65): 13.5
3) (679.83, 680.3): 13.2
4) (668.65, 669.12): 12.8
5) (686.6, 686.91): 14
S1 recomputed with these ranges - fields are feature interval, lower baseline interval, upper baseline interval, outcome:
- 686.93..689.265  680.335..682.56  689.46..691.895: 0.09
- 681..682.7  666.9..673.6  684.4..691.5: 0.08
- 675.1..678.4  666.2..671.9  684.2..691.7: 0.08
